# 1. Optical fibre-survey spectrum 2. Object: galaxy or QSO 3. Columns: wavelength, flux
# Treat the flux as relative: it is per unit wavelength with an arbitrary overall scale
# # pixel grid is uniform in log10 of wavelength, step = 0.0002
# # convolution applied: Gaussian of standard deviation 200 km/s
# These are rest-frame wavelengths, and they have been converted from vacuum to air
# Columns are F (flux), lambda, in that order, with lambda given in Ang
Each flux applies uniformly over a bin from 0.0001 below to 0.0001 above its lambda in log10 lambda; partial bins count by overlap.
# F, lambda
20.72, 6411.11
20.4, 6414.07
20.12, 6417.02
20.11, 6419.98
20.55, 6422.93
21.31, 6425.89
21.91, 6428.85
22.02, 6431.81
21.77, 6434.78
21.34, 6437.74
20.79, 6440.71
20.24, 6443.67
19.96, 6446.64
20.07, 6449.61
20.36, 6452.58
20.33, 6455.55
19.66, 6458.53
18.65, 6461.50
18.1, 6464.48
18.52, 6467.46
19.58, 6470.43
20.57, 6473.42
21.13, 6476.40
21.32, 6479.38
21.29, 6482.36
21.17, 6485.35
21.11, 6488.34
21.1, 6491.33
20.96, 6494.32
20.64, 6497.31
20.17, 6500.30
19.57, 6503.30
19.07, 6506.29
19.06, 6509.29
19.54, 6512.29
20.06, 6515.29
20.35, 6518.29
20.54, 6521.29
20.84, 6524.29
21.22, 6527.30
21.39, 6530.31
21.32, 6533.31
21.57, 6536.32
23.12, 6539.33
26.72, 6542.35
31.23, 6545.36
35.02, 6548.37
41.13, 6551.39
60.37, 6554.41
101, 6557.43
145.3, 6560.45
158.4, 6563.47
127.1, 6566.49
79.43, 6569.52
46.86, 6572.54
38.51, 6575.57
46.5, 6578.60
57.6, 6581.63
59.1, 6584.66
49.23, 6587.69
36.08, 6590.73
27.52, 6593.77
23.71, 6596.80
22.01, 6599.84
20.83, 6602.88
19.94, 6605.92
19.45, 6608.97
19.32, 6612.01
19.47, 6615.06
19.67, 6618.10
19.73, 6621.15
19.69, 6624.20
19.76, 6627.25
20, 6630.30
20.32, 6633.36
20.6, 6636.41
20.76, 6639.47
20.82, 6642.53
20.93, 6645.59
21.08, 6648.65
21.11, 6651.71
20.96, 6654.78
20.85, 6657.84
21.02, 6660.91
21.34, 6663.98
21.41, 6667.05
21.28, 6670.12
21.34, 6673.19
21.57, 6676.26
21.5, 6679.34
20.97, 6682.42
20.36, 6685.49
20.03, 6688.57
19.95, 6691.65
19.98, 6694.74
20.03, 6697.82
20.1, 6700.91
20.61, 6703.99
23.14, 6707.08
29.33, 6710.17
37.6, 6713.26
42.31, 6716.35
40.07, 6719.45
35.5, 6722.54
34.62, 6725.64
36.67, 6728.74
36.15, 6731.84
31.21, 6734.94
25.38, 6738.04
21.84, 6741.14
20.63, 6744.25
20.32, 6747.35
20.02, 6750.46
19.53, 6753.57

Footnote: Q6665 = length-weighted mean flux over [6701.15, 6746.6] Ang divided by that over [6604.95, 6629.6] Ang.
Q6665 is 1.56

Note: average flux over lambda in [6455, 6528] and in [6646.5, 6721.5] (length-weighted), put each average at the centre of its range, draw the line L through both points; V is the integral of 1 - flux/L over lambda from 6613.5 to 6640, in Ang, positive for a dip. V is 3.2 Ang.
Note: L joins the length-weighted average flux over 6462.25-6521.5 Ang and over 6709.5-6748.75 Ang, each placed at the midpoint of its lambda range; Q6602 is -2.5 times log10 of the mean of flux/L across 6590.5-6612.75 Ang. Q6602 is 0.11 mag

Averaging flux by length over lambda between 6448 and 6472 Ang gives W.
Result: 19.4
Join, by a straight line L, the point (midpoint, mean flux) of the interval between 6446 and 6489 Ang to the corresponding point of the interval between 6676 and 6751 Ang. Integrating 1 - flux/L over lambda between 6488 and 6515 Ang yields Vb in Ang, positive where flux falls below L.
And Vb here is 1.2 Ang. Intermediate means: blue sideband 20.1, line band 20.1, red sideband 26.6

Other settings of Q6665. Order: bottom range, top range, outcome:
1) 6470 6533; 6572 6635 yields 1.43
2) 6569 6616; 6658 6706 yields 0.58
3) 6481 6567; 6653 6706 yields 0.54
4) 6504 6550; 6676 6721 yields 1.11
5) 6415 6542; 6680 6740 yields 1.36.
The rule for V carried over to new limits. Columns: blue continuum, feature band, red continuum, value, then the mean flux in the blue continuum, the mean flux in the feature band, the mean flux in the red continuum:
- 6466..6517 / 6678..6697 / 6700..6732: 6.4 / 20.3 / 20.4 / 32.5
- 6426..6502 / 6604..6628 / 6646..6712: 1.7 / 20.5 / 19.6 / 21.4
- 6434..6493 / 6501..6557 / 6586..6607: -4.9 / 20.3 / 27.1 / 28.9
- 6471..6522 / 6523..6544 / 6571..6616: 2.6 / 20.4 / 22.4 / 33.9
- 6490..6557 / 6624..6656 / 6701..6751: 8.6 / 26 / 20.6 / 29.6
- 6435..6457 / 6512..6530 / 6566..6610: 6.6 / 20.5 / 20.5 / 43.2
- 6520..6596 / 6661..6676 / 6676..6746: 5.6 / 52.5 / 21.3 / 27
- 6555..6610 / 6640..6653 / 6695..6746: 7.1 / 60.2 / 21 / 29.4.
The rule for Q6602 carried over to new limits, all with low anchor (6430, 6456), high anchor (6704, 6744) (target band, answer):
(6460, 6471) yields 0.16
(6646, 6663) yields 0.36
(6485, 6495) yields 0.08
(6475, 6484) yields 0.05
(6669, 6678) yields 0.36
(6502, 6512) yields 0.21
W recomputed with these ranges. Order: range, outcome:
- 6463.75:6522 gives 20.2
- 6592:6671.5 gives 21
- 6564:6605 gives 51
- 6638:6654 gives 20.9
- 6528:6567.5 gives 61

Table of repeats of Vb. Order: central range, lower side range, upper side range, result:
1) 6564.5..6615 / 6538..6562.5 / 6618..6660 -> 1.8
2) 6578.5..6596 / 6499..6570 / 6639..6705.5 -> -4.3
